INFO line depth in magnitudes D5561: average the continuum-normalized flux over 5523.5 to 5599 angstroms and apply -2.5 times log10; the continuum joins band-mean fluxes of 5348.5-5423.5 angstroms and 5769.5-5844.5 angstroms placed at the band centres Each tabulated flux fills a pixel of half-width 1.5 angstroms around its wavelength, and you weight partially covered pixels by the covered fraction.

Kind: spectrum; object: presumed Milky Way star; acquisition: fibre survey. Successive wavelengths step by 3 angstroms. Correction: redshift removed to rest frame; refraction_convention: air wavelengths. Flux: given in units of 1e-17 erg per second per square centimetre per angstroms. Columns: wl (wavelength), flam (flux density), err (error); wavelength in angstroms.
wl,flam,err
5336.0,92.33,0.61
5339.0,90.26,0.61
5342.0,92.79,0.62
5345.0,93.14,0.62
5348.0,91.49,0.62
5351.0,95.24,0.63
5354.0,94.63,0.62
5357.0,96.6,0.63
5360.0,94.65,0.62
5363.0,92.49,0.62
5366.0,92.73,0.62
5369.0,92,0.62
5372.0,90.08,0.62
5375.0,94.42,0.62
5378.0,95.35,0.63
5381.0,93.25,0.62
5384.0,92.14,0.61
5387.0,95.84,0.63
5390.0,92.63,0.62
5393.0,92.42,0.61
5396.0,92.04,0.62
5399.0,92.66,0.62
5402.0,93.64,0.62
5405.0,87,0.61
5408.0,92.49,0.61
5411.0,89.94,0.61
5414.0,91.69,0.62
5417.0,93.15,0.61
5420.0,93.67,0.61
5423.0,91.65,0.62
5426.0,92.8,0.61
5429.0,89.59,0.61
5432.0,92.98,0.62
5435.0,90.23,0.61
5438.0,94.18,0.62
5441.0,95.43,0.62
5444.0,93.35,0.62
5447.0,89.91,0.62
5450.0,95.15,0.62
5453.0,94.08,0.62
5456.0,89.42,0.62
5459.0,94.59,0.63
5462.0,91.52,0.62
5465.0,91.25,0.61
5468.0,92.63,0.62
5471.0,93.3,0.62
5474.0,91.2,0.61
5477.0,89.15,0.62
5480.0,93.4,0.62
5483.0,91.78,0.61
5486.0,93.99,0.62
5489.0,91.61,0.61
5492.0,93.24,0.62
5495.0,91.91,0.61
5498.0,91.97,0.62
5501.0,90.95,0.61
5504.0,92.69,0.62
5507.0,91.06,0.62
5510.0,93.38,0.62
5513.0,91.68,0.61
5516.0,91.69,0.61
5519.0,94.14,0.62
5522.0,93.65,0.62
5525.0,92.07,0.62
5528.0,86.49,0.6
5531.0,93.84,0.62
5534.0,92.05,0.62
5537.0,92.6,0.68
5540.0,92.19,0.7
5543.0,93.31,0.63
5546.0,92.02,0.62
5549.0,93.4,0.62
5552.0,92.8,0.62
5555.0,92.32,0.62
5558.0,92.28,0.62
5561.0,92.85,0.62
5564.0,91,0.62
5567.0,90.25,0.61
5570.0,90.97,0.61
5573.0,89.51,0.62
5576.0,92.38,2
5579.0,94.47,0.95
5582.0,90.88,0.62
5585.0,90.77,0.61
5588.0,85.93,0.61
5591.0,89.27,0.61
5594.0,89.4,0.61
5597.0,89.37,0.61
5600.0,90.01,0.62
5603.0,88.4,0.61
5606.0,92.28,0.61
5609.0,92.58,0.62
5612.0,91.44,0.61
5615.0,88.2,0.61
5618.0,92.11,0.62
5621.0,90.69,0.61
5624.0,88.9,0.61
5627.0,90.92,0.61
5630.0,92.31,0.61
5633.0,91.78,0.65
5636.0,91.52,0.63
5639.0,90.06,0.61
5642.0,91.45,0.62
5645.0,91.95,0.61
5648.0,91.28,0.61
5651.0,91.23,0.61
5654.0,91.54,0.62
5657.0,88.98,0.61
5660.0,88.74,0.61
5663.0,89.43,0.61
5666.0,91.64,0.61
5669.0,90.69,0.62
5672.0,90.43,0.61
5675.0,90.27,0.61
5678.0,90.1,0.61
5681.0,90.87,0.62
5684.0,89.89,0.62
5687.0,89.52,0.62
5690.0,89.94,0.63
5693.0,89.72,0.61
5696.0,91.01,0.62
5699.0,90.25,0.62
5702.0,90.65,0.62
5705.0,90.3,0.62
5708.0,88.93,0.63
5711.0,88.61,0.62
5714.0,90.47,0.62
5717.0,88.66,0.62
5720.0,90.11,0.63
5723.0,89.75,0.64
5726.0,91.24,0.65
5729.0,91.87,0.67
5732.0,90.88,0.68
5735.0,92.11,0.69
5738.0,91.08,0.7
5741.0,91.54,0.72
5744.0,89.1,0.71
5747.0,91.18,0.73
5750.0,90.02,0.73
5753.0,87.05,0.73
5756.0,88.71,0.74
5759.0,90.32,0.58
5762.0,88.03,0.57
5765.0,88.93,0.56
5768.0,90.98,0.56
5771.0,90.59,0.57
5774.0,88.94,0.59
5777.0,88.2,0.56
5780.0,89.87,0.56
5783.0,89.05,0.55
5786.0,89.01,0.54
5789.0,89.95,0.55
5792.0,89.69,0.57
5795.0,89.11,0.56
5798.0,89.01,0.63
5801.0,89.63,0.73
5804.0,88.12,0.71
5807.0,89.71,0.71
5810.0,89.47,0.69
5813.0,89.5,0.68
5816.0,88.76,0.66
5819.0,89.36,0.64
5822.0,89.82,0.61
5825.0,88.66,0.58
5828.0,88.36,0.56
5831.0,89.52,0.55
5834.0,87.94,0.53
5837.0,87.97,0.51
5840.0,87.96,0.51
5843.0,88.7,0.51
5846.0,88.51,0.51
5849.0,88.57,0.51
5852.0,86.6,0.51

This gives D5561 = 0.00 mag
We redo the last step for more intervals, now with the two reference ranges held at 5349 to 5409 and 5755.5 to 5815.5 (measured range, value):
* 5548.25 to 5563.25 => -0.01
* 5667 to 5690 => 0.00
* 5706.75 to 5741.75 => -0.01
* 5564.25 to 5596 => 0.01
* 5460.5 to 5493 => 0.00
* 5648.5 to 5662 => 0.00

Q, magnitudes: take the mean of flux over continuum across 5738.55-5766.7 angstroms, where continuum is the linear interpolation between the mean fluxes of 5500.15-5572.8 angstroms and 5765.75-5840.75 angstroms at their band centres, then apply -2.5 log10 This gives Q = 0.00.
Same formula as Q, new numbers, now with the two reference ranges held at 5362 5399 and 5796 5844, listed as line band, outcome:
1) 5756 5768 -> 0.00 mag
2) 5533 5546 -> -0.01 mag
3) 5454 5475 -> 0.00 mag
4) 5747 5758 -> 0.01 mag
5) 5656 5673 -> 0.00 mag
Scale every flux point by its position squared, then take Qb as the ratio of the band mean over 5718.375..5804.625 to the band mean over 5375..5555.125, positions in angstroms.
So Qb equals 1.08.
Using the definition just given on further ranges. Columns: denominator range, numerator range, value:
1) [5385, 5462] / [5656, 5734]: 1.08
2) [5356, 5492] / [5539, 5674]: 1.05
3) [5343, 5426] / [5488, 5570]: 1.05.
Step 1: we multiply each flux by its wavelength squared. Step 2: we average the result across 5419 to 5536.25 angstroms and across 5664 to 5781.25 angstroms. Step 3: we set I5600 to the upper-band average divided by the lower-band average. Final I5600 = 1.07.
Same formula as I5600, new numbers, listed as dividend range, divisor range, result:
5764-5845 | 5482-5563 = 1.07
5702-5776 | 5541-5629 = 1.04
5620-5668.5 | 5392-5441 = 1.07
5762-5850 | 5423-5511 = 1.09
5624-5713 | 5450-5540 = 1.04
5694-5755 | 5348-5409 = 1.10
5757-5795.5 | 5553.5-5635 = 1.05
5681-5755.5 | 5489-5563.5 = 1.05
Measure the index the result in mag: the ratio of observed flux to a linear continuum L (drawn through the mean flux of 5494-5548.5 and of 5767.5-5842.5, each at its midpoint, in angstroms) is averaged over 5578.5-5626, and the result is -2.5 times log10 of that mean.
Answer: 0.01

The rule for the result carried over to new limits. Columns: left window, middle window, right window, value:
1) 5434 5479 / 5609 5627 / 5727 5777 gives 0.007 mag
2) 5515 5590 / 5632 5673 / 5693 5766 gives 0.000 mag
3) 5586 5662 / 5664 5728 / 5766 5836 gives -0.003 mag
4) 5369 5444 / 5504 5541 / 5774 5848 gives -0.007 mag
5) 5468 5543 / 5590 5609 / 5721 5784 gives 0.015 mag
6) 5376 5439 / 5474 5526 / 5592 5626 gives -0.010 mag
